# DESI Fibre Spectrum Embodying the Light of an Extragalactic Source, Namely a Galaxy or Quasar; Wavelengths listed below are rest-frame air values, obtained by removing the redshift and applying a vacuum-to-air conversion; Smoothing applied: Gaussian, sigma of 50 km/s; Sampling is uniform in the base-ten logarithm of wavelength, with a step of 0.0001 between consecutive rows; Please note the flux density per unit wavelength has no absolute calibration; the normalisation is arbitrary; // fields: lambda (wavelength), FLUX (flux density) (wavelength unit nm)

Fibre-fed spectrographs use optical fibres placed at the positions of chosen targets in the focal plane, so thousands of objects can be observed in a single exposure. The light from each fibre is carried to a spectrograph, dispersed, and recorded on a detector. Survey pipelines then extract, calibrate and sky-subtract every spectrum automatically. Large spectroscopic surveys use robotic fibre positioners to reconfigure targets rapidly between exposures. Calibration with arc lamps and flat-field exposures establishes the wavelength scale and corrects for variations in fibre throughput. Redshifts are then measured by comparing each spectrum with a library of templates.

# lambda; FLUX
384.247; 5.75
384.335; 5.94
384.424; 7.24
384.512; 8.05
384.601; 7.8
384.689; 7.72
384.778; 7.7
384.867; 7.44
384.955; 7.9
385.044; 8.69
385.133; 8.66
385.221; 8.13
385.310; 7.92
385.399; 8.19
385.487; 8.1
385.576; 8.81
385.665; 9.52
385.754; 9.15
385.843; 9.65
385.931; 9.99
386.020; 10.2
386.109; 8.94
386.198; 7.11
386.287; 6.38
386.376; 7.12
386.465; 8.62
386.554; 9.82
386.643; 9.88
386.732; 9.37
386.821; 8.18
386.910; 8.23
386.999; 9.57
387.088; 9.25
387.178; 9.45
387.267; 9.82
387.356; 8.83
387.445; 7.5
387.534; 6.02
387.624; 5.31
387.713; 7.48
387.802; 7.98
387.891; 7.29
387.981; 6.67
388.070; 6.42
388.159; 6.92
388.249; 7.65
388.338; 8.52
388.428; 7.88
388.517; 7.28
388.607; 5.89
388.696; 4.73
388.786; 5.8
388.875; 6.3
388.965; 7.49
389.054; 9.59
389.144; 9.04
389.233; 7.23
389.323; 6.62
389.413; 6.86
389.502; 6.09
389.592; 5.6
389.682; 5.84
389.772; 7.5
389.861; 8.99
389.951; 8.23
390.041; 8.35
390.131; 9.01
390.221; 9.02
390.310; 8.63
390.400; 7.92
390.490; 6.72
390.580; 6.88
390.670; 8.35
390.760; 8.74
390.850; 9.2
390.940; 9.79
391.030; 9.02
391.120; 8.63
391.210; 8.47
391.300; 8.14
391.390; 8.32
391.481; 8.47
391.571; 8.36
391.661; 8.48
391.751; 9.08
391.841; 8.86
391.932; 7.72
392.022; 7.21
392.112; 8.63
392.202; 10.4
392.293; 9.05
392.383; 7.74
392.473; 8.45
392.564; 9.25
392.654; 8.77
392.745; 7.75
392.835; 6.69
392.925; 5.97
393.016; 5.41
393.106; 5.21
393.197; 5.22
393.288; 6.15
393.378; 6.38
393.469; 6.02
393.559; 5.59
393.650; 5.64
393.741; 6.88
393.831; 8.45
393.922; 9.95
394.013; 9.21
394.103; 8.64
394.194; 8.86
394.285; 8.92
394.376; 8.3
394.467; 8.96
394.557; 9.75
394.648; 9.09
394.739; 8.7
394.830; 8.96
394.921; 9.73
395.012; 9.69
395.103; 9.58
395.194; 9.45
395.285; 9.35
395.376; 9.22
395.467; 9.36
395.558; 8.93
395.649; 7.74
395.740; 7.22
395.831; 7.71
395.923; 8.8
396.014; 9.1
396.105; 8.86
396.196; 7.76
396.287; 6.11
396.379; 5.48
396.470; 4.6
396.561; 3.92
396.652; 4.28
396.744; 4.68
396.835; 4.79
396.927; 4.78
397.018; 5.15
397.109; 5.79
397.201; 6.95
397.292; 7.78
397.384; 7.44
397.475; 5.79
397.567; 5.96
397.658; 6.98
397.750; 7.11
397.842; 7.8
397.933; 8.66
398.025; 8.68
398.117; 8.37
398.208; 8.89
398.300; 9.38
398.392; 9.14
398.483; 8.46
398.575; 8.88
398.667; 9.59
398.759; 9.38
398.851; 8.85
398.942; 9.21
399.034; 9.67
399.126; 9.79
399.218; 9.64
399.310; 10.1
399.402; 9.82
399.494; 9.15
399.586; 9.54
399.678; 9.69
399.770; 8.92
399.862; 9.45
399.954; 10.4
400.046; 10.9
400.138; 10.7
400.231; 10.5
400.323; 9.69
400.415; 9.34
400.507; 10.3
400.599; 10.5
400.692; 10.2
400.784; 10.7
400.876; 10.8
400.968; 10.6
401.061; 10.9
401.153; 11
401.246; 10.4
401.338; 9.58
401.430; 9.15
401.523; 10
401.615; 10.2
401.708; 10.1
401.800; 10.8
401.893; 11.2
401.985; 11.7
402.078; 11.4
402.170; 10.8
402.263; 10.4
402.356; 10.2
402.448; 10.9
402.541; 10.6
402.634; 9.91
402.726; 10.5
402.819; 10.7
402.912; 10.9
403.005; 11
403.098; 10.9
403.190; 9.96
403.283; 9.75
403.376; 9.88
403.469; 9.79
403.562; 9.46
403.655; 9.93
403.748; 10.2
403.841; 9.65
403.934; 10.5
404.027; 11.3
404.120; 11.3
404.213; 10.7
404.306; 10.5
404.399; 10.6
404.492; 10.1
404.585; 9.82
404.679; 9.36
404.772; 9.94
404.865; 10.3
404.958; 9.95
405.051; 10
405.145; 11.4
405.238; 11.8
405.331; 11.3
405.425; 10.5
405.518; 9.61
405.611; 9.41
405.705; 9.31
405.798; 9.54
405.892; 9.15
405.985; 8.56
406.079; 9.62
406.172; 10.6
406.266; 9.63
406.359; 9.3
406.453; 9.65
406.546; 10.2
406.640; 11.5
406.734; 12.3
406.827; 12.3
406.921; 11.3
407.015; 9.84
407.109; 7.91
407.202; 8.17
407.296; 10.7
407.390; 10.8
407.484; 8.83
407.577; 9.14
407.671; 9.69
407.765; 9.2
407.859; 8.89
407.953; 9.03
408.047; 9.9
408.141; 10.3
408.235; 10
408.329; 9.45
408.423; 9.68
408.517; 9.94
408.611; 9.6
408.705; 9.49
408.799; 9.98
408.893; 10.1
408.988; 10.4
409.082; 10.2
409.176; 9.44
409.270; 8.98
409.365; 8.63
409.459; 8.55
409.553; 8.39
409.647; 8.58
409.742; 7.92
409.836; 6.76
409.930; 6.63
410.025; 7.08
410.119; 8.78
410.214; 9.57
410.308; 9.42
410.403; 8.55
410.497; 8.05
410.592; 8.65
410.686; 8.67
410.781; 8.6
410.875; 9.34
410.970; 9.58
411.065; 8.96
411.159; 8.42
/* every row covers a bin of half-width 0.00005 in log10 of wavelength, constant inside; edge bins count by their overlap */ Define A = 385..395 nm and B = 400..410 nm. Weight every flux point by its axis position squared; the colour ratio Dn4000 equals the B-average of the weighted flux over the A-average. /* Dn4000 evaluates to 1.3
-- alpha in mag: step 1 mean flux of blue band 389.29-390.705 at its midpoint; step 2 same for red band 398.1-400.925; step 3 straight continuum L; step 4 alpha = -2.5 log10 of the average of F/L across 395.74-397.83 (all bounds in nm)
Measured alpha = 0.379 mag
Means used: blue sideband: 7.54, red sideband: 9.69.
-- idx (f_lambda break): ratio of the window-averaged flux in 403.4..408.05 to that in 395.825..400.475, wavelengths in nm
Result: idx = 1.2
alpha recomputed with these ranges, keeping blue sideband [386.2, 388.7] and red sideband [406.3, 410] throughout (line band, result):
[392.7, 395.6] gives 0.05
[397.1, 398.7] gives 0.10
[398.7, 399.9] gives -0.08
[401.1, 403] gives -0.17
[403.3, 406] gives -0.10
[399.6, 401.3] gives -0.16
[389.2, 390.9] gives 0.05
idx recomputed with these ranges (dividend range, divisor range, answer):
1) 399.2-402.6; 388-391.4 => 1.34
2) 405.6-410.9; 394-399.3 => 1.17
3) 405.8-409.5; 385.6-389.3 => 1.22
